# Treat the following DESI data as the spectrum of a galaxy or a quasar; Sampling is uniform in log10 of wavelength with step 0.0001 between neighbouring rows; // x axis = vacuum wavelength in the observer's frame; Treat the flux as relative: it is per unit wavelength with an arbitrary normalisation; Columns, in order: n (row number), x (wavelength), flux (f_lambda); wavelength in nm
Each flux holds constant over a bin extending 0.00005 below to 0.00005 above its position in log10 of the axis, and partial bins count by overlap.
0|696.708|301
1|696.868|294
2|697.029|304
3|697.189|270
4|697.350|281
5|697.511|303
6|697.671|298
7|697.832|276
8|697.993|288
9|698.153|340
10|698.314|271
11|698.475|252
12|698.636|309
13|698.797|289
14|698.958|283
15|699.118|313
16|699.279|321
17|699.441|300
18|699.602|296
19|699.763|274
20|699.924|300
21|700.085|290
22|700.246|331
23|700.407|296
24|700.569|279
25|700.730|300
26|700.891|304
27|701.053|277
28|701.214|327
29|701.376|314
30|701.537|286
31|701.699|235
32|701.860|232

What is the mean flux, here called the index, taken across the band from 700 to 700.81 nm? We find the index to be 299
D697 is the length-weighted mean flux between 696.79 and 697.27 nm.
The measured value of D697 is 289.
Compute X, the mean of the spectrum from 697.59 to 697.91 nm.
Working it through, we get 287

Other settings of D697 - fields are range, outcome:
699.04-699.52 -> 311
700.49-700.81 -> 290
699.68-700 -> 287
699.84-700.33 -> 307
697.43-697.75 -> 301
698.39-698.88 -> 283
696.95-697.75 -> 291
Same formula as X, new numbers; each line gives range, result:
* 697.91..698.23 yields 314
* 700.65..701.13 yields 294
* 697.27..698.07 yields 289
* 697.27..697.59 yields 292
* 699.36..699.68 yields 298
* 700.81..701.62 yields 301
